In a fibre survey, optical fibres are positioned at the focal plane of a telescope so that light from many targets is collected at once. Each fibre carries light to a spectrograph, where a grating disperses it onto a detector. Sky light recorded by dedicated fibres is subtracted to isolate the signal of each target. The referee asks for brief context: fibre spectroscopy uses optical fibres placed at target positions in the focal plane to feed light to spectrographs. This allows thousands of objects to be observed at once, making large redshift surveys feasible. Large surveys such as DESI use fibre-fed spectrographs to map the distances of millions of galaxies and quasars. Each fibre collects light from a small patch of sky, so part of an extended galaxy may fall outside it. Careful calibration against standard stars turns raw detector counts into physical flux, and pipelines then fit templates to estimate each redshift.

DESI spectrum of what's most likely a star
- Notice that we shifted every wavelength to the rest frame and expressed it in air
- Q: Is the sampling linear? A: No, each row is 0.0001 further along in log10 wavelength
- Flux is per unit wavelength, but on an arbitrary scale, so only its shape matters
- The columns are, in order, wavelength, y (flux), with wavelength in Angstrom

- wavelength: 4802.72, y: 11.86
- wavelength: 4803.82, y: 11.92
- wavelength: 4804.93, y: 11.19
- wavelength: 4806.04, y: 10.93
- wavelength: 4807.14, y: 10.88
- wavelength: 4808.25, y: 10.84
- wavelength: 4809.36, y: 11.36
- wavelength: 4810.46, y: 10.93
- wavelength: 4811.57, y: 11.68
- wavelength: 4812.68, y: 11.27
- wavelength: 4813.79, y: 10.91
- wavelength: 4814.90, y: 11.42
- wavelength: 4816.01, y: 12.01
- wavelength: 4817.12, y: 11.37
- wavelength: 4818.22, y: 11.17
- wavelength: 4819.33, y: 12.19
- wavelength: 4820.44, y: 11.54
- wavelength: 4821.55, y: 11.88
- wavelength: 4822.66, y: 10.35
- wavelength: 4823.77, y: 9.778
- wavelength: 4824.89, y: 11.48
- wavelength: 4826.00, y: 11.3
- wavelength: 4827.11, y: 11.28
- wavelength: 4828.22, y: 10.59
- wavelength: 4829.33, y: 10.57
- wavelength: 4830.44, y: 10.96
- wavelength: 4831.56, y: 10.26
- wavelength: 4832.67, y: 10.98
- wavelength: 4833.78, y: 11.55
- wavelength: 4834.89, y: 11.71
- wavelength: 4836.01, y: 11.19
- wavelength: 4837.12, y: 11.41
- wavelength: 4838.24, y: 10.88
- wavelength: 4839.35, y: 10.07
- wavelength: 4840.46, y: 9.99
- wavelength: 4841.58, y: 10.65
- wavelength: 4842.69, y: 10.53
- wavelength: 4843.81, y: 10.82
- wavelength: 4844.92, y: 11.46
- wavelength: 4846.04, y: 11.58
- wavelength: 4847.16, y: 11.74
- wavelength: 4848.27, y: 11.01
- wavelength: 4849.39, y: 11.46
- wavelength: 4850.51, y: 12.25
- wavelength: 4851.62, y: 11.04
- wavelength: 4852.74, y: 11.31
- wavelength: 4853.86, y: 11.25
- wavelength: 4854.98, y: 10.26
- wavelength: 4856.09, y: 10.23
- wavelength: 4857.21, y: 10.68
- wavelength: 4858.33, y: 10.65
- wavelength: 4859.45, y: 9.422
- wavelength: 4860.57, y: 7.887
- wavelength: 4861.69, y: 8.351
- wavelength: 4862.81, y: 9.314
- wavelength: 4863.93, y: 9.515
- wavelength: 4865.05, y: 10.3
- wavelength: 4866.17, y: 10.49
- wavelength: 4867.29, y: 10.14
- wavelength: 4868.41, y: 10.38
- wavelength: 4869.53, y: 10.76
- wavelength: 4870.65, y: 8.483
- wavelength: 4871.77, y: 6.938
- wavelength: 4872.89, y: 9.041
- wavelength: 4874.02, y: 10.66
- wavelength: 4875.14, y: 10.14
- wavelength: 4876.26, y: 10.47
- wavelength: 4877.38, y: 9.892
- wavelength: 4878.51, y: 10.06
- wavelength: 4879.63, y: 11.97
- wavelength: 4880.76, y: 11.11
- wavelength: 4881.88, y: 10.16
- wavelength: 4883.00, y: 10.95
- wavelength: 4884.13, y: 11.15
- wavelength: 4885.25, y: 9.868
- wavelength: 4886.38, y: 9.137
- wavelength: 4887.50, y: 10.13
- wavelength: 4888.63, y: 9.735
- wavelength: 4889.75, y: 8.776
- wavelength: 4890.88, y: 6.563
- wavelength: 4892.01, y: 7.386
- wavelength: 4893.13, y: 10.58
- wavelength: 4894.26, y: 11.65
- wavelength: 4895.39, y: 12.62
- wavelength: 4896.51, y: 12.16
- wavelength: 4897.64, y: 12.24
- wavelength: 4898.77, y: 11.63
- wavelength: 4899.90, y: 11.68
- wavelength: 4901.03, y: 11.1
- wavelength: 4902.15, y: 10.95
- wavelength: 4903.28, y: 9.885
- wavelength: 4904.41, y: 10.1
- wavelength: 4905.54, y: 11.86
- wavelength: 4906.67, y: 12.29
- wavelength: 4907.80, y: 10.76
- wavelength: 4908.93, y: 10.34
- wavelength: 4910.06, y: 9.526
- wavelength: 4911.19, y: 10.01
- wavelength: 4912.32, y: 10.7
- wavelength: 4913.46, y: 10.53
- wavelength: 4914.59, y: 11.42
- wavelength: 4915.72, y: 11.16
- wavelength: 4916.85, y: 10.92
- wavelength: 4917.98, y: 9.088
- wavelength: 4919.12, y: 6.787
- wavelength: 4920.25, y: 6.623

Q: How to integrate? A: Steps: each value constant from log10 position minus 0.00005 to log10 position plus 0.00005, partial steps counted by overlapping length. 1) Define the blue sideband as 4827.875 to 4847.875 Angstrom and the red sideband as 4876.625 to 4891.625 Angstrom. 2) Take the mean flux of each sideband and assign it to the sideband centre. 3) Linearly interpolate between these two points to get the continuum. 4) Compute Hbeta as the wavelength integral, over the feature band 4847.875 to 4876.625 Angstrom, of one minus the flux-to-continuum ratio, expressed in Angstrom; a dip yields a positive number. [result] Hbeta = 0.9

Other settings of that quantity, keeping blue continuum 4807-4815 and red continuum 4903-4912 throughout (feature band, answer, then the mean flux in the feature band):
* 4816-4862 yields 0.50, 10.9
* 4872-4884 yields 0.46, 10.4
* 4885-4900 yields 0.61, 10.3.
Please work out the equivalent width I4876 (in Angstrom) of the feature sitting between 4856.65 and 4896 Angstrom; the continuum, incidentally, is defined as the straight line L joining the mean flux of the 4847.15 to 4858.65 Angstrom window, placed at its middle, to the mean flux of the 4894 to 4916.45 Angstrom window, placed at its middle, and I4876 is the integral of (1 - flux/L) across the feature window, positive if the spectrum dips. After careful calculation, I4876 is 4.3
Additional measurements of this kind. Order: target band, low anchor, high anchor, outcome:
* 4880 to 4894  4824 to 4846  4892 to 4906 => 1.8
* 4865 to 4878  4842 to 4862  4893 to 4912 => 1.3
